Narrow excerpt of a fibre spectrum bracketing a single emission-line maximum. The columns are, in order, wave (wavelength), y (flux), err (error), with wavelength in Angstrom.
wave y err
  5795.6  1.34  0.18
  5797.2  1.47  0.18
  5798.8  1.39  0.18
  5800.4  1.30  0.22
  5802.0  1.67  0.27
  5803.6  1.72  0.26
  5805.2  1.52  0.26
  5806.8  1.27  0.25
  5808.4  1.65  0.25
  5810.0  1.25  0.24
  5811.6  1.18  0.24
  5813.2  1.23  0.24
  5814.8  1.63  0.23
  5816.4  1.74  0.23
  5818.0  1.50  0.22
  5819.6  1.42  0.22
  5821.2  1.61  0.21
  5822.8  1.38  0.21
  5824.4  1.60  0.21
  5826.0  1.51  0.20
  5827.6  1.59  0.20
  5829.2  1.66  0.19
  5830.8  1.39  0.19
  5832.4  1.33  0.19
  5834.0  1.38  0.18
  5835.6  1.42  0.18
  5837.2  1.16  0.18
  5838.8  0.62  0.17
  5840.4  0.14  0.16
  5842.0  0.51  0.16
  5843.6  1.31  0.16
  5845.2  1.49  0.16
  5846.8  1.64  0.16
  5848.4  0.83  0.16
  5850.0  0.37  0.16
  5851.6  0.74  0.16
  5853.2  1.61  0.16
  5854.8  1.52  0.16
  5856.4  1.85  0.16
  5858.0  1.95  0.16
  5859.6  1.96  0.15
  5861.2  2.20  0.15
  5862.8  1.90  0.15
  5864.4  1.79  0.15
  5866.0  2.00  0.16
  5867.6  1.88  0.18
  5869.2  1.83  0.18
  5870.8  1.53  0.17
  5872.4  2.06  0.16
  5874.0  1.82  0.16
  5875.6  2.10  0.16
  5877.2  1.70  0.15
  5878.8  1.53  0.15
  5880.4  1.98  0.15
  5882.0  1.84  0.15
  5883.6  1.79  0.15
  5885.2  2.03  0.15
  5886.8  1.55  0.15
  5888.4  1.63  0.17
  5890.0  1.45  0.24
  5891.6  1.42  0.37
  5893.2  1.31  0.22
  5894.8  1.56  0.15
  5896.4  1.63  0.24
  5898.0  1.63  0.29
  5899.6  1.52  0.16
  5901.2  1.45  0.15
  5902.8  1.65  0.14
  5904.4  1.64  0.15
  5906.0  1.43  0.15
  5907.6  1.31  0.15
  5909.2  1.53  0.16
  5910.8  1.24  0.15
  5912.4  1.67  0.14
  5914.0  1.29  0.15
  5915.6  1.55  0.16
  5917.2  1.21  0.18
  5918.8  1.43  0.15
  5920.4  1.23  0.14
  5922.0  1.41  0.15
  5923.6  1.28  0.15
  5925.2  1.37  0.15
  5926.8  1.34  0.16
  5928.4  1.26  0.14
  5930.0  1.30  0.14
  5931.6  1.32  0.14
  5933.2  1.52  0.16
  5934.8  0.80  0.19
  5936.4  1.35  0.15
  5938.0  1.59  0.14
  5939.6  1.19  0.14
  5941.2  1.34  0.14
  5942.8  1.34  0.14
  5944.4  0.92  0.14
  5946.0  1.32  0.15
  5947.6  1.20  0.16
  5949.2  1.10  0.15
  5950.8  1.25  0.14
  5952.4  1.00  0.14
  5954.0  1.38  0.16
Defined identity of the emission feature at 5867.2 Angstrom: C IV 1549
